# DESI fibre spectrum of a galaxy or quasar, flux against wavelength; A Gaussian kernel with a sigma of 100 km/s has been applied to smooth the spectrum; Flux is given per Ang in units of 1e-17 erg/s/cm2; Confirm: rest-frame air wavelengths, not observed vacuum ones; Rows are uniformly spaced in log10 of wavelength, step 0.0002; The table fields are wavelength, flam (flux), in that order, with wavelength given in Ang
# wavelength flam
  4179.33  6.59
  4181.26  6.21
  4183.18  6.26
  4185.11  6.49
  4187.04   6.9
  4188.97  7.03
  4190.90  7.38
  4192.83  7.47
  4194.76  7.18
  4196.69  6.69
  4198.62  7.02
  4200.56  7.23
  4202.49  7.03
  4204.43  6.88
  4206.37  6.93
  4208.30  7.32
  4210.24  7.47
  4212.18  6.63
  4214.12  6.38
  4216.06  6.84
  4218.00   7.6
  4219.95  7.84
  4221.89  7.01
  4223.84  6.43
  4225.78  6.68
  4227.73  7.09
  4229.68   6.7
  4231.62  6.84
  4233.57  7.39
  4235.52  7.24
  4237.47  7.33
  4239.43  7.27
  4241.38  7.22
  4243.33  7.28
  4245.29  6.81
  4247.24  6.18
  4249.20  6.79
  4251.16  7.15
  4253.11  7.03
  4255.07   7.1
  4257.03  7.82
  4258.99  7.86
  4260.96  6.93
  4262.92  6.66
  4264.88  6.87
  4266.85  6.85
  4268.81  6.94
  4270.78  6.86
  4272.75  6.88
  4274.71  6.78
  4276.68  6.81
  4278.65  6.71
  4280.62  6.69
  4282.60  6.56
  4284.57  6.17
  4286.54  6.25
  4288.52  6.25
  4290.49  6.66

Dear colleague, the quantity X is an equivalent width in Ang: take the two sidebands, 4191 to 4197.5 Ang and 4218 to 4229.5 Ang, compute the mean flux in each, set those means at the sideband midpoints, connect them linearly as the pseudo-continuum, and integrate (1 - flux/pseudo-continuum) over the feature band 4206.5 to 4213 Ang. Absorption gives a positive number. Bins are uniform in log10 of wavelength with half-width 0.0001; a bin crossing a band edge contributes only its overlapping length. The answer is 0.0 Ang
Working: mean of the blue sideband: 7.16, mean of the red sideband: 7.03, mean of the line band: 7.13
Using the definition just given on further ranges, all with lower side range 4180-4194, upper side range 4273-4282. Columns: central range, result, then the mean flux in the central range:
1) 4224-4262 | -1.7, 7.08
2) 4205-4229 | -0.8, 7.01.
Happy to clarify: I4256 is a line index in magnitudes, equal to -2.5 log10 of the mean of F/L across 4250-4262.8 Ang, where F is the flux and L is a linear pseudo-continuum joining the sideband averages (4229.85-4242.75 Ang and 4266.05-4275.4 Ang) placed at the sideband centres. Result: -0.04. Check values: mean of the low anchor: 7.19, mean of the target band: 7.26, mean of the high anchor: 6.87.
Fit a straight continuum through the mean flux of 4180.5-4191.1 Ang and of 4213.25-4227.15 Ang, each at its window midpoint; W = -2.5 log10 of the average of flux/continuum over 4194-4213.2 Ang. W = -0.03 mag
